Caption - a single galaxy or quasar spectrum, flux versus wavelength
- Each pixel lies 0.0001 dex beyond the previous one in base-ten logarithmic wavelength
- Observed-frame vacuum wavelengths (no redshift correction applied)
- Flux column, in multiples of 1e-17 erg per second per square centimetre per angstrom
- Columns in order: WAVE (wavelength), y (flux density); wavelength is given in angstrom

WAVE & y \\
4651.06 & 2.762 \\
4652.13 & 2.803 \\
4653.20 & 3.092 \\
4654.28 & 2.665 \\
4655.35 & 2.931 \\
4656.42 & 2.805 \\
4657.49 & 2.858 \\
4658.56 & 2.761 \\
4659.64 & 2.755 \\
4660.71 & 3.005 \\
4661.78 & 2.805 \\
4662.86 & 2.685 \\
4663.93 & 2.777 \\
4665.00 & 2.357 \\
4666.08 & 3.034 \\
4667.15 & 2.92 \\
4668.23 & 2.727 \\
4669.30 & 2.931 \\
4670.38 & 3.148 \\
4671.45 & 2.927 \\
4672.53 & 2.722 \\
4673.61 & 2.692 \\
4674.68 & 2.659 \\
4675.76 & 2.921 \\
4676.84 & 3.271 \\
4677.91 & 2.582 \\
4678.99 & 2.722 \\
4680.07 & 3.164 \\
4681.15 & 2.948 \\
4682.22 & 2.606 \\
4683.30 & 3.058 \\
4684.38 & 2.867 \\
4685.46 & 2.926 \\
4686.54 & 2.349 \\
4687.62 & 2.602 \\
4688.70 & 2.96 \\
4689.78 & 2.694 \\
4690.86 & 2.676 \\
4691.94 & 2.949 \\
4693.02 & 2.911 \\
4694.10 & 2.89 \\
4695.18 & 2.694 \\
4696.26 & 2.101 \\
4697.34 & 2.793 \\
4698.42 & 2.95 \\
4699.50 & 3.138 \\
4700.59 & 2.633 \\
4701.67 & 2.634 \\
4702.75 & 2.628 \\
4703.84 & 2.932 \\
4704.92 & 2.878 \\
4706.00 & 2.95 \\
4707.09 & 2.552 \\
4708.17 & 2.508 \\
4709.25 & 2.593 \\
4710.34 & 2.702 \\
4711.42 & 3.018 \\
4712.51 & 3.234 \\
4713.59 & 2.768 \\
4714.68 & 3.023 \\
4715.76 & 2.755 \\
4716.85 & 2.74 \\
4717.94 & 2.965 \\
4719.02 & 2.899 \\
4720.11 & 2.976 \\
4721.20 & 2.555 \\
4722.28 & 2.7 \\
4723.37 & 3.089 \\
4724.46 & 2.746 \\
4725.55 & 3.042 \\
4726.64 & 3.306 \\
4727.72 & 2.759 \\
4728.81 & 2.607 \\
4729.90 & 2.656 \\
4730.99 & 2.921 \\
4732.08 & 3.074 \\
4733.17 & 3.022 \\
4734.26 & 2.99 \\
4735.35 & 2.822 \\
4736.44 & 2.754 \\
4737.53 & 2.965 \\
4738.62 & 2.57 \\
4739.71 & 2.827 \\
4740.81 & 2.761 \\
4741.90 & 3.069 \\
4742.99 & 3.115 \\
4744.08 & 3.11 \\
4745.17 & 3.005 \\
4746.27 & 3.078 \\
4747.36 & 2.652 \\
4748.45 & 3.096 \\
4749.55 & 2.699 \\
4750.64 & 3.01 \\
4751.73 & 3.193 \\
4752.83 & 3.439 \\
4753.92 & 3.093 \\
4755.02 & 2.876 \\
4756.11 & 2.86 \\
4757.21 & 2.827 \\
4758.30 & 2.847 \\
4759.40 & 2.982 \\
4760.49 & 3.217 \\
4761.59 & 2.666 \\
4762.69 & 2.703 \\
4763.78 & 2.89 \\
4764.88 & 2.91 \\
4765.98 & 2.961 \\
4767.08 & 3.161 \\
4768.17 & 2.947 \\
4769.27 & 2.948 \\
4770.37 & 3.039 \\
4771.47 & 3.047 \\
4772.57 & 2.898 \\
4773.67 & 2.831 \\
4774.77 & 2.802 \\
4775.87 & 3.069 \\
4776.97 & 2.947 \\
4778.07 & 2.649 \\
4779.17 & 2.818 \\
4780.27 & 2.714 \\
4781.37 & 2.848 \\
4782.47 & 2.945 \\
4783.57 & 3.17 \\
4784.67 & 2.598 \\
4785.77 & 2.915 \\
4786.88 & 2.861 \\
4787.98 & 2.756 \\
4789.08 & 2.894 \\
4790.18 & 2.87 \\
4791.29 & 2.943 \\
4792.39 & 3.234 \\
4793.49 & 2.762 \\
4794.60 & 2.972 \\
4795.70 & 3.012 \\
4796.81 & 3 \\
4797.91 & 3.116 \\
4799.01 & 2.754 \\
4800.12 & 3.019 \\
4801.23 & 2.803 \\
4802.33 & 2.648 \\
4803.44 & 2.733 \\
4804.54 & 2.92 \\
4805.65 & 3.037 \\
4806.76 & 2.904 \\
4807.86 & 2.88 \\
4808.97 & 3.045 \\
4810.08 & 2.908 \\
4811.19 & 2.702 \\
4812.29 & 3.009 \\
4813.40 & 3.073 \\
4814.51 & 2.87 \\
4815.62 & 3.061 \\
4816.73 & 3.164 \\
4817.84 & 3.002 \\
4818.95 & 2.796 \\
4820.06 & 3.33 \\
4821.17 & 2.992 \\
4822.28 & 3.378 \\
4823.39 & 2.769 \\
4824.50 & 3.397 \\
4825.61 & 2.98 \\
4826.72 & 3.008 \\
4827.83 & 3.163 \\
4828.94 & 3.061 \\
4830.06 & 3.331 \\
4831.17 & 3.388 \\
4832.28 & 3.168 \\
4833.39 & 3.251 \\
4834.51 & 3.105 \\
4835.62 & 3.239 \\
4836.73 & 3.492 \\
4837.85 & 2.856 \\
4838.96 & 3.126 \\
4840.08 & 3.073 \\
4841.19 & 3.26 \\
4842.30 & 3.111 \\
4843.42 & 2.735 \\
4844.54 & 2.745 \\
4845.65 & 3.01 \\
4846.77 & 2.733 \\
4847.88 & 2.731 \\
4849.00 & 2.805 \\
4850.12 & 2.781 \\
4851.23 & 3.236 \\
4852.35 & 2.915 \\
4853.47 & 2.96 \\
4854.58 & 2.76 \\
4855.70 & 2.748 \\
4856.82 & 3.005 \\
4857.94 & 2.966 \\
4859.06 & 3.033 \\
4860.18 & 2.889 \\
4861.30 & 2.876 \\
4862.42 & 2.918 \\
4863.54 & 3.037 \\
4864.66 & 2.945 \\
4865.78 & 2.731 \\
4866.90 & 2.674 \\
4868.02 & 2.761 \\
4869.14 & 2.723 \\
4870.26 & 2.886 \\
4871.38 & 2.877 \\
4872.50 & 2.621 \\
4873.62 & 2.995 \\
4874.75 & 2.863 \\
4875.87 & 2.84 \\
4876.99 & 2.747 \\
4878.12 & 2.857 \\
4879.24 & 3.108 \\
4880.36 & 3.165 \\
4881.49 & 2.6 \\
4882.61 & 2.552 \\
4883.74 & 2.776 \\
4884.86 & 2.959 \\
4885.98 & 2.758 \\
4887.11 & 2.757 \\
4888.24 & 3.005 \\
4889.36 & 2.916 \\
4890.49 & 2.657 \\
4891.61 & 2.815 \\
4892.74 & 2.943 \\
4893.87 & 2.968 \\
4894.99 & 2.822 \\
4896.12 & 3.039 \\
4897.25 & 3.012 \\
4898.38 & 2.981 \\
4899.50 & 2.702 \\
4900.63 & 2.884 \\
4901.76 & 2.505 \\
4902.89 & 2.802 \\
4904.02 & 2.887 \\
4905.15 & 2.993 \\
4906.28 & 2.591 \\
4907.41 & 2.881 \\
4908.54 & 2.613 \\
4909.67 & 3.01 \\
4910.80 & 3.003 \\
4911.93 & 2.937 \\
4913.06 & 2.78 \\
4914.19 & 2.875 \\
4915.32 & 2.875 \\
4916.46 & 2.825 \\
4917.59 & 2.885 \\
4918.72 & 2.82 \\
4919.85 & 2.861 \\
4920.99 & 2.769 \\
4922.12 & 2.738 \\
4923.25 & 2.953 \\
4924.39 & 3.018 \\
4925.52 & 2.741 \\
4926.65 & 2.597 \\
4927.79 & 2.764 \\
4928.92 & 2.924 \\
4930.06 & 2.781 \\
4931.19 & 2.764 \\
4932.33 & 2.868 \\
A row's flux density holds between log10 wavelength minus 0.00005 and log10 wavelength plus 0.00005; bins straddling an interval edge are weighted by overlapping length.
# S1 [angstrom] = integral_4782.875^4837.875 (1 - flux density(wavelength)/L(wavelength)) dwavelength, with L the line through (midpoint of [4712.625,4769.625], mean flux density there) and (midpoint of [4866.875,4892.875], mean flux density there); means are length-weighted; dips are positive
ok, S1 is -2.6 angstrom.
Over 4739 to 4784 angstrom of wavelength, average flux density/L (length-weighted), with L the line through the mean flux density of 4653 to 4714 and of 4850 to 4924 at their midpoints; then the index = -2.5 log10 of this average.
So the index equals -0.043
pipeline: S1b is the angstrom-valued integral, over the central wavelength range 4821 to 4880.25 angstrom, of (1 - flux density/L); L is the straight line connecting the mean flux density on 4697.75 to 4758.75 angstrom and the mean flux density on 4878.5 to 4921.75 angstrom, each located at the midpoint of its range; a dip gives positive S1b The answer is -2.4 angstrom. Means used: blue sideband 2.89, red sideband 2.85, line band 2.98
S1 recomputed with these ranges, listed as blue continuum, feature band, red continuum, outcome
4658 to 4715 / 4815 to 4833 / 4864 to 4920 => -1.9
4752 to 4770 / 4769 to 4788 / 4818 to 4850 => 0.7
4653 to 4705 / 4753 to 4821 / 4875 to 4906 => -2.3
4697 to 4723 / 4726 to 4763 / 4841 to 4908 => -1.4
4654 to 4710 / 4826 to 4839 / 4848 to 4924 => -1.6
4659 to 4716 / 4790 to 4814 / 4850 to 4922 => -0.8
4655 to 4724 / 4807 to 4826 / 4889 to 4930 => -1.3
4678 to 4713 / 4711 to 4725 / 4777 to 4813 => -0.4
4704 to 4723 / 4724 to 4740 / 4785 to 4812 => -0.2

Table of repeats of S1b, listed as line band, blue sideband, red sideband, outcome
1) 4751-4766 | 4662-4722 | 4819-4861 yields -0.3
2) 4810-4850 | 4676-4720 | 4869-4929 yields -3.1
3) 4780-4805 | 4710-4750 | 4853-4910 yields -0.1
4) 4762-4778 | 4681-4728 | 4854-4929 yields -0.6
